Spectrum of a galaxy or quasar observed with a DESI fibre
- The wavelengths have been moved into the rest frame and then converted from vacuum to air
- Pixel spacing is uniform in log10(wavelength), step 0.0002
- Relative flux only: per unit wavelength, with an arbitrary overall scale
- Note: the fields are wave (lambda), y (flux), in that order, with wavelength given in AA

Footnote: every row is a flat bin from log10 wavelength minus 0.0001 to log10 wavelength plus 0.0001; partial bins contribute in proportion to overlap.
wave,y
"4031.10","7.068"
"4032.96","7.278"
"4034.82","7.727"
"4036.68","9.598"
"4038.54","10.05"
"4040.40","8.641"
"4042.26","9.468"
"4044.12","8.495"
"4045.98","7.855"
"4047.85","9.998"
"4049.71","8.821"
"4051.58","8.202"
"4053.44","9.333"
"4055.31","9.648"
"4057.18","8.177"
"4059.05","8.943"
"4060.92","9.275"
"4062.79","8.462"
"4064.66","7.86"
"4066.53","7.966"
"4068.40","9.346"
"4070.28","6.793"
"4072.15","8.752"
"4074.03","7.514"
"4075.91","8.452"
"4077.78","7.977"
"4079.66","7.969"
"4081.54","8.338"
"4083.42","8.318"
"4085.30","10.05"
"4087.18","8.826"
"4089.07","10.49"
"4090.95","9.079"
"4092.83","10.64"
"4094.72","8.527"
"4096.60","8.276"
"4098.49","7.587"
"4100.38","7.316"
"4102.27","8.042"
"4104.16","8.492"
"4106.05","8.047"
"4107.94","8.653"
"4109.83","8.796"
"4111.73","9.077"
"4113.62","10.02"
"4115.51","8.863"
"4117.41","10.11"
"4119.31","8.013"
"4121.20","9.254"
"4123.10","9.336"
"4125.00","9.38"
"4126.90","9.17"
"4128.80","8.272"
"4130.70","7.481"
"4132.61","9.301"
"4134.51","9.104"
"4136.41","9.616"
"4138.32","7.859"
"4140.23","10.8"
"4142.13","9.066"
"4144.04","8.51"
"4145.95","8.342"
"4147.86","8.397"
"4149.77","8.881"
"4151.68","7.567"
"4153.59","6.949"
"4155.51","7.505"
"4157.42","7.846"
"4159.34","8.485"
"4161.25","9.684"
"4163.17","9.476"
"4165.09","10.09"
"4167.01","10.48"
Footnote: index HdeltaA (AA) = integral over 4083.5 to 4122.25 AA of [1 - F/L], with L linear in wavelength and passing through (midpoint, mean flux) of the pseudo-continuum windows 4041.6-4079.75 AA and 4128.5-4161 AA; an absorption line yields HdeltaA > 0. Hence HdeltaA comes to -1.7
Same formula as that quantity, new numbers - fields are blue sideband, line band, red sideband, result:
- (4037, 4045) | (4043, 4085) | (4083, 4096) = 3.6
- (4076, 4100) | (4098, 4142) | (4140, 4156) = -1.4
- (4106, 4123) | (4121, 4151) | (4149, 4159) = -2.0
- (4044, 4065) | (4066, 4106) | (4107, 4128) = 2.1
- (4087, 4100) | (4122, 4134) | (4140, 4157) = -0.4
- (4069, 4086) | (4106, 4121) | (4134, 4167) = -0.9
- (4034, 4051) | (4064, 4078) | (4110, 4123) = 1.5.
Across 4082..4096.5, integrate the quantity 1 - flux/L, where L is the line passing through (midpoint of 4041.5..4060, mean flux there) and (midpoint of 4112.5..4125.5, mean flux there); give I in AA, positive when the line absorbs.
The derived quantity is -0.3 AA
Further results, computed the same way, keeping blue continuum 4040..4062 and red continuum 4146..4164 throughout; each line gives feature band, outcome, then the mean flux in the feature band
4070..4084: 1.1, 8.07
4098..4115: 0.2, 8.48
